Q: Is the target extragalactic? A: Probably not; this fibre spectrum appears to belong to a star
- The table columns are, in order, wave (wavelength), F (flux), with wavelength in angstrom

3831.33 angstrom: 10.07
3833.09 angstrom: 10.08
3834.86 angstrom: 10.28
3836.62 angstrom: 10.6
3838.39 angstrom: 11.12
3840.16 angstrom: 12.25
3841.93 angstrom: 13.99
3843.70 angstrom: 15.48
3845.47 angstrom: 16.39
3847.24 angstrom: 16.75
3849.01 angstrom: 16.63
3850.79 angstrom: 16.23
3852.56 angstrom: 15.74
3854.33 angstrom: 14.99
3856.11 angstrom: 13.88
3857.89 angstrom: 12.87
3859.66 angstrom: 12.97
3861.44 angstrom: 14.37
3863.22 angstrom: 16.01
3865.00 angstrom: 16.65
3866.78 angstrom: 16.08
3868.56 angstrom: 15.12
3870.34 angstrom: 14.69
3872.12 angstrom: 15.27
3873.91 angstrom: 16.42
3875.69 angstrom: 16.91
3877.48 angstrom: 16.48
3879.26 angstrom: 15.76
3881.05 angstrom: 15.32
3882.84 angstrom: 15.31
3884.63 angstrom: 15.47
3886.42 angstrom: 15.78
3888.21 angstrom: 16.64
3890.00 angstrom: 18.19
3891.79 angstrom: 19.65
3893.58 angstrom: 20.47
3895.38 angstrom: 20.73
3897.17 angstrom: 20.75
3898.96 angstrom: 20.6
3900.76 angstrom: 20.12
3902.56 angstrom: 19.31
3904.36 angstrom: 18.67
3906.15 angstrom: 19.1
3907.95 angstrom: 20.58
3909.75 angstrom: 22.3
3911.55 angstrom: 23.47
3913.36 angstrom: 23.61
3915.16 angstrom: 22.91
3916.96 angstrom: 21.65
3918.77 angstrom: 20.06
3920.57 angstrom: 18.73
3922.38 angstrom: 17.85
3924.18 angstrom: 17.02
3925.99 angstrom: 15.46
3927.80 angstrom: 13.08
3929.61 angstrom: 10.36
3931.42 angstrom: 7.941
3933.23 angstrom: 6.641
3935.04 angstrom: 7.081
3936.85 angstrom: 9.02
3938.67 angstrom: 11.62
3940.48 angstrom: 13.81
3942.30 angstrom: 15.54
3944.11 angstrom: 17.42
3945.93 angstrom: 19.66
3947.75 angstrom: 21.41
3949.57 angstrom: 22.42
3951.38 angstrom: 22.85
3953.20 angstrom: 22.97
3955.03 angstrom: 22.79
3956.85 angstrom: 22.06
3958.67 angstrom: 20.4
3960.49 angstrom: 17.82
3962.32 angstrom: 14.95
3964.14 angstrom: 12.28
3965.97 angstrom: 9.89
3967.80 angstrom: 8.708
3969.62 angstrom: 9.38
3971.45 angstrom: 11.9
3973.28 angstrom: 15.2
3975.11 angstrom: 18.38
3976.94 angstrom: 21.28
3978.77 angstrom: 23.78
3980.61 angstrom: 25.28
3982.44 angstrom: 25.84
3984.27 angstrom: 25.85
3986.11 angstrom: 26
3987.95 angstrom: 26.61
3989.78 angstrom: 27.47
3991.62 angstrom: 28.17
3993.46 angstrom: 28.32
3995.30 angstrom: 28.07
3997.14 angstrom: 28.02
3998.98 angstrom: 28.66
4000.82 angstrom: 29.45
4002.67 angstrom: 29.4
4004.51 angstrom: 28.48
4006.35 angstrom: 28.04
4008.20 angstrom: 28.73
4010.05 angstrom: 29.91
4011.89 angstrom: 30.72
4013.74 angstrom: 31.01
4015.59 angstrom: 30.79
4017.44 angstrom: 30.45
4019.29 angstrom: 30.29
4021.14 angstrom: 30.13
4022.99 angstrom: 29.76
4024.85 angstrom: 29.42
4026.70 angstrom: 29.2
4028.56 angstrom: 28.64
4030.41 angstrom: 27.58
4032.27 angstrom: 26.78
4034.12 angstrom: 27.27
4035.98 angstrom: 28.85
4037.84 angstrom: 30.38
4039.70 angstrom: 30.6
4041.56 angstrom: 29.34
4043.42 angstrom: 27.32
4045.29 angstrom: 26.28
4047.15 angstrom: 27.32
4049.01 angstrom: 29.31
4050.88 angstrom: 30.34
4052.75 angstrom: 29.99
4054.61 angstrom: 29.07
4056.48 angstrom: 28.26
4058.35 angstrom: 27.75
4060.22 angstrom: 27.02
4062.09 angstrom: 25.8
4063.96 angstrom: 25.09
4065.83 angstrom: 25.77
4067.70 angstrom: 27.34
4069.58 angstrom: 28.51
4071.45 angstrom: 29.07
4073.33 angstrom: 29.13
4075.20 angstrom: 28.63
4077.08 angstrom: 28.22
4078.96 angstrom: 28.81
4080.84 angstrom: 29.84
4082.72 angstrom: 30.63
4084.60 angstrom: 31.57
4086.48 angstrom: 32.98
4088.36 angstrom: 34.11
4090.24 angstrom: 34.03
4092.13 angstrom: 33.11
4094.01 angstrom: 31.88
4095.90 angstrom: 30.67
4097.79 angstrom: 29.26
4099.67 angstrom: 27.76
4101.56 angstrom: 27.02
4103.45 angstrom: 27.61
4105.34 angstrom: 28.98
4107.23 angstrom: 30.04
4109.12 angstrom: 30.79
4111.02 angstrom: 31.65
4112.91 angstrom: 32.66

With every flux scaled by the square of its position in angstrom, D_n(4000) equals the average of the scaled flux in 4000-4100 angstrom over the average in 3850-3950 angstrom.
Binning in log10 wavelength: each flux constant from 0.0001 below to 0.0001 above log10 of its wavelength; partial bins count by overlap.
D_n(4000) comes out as 1.89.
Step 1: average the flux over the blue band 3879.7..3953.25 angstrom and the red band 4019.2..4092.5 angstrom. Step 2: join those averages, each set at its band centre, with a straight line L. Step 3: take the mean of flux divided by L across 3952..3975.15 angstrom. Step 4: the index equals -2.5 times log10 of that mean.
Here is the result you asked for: 0.32 mag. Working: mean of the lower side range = 17.5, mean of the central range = 15.9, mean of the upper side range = 29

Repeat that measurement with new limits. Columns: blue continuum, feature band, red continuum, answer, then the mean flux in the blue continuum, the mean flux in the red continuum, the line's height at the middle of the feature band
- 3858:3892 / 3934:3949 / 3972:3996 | 0.41 mag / 15.8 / 24.4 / 21.1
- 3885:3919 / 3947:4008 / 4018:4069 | 0.11 mag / 20.2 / 28.3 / 24.5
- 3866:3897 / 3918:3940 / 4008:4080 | 0.49 mag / 16.8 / 28.7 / 20.3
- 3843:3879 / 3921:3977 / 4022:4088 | 0.37 mag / 15.5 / 28.7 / 21.5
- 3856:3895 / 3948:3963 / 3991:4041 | 0.13 mag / 16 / 29.2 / 23.5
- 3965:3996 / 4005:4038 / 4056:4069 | -0.22 mag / 21.1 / 26.7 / 23.9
